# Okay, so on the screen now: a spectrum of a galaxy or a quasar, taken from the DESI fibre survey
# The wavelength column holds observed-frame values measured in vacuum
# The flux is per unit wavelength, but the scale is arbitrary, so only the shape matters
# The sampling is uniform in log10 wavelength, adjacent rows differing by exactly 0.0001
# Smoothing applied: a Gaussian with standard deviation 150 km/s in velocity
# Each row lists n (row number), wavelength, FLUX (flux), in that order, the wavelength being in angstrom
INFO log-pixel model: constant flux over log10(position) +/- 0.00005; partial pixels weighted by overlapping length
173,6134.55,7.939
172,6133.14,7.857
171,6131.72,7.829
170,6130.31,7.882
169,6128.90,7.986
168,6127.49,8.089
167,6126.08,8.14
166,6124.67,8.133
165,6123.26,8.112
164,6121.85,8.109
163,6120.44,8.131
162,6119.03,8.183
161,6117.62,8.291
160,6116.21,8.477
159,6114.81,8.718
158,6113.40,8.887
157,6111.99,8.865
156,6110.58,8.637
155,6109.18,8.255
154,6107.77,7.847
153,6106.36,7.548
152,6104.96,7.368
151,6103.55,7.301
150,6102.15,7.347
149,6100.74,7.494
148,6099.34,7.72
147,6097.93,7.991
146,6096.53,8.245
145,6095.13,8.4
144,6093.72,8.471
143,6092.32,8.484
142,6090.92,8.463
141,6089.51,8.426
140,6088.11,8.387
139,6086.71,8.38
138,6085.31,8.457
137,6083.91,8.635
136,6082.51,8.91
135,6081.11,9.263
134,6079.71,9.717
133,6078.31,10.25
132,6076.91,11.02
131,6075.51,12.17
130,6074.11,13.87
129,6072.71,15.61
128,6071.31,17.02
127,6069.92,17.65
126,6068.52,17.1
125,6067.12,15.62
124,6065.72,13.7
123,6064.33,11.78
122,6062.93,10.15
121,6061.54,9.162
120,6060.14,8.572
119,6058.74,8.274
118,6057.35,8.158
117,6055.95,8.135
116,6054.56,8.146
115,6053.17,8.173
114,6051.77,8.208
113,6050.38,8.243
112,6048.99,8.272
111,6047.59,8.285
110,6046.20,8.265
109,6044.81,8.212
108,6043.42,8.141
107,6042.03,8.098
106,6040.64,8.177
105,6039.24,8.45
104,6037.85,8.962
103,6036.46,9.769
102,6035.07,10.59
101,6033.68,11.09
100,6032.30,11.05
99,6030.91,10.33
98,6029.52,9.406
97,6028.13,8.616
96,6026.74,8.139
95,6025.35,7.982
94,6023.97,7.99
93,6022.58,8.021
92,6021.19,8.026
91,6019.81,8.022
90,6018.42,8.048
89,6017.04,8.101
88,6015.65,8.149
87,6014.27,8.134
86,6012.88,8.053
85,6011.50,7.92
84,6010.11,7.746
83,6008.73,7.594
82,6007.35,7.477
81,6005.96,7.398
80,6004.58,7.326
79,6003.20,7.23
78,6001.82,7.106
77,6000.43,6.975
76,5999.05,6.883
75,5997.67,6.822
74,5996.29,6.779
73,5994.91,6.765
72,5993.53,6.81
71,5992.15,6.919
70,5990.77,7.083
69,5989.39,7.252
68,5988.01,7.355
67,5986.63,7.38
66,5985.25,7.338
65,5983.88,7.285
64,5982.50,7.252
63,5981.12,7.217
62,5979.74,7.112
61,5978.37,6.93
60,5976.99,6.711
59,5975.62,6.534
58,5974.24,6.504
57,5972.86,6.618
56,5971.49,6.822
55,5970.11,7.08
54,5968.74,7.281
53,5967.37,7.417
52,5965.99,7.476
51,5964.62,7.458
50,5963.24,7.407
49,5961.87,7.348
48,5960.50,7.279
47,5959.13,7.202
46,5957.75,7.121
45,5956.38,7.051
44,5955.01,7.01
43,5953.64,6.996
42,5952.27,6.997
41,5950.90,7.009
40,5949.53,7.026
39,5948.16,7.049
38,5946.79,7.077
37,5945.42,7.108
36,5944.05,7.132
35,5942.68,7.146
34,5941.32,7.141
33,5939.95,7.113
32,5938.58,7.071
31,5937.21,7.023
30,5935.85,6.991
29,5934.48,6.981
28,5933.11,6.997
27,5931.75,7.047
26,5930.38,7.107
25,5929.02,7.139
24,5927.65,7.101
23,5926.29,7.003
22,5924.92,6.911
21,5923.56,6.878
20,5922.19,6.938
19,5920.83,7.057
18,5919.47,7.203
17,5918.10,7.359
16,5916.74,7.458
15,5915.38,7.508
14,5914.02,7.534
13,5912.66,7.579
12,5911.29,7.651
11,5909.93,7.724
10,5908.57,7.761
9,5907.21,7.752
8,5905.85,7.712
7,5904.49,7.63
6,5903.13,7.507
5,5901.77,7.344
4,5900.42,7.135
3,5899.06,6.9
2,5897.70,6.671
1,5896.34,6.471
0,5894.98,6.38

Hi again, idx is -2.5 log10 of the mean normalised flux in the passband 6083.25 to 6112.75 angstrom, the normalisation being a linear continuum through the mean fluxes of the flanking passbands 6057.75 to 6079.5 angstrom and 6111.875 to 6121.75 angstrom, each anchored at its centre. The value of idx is 0.23 mag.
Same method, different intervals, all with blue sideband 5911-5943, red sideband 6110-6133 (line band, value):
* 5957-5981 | 0.05 mag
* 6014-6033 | -0.12 mag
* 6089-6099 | -0.03 mag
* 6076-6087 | -0.17 mag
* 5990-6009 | 0.07 mag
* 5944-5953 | 0.03 mag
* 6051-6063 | -0.08 mag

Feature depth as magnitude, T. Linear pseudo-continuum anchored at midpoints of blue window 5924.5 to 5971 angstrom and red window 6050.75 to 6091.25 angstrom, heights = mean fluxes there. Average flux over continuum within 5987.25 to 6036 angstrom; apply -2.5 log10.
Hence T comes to 0.13 mag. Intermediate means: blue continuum 7.13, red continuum 10.7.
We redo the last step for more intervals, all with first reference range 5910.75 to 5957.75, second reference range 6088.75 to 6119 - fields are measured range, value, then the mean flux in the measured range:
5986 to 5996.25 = 0.062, 7.06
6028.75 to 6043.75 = -0.220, 9.49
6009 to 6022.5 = -0.054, 8.01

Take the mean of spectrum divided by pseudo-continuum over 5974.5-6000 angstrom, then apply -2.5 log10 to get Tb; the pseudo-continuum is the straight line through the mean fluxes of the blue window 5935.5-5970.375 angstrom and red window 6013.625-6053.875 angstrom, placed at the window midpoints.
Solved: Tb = 0.11 mag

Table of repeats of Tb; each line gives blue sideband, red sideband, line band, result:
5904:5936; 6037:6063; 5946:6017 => 0.09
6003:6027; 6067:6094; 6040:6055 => 0.16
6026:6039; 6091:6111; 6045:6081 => -0.23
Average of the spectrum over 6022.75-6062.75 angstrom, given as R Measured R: 8.75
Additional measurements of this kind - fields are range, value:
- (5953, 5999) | 7.08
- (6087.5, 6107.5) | 7.97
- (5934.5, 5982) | 7.07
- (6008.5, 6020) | 7.99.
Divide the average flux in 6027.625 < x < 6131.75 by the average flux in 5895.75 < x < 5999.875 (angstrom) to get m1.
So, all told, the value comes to 1.31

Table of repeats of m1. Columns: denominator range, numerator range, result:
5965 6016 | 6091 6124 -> 1.13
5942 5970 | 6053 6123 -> 1.34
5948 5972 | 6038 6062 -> 1.16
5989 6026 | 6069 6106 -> 1.31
